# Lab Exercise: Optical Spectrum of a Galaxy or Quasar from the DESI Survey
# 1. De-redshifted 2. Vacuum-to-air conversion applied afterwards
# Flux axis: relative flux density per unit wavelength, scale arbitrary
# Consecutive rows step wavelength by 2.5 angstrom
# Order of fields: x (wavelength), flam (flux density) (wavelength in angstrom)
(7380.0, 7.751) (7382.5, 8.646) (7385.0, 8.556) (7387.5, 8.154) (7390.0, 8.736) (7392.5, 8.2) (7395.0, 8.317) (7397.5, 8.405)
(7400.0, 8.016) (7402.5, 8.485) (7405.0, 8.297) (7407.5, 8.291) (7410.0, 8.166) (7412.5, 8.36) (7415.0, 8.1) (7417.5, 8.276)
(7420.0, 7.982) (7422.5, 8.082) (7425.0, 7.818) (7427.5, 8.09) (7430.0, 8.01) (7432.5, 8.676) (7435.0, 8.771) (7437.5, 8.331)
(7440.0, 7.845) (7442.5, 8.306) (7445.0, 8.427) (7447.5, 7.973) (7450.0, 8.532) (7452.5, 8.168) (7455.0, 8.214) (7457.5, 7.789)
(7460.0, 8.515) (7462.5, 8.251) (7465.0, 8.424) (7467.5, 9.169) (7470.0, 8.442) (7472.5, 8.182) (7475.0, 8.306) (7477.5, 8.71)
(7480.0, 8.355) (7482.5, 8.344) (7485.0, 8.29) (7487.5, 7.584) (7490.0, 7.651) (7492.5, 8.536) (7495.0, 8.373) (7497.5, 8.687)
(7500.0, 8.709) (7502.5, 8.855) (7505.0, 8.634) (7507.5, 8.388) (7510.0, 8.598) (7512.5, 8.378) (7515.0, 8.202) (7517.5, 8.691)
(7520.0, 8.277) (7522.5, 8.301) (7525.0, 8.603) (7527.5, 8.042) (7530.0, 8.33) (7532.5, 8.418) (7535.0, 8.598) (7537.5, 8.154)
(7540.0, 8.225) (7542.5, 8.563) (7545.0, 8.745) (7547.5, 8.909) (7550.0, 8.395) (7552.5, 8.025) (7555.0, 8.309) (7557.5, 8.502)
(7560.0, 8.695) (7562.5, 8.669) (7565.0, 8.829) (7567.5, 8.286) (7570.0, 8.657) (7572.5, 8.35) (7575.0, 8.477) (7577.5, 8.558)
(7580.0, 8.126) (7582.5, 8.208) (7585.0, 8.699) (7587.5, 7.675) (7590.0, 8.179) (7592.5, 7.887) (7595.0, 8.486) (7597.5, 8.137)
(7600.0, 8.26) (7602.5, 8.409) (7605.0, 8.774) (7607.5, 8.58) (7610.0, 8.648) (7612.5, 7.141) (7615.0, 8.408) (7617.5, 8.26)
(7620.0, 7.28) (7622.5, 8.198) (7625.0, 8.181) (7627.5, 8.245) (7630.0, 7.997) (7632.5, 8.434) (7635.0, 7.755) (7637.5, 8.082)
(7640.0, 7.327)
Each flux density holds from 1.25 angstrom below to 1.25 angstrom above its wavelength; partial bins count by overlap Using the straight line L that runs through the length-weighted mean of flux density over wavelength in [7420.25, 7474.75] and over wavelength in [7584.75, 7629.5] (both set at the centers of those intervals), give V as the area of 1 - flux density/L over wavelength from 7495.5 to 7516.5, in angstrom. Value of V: -0.8 angstrom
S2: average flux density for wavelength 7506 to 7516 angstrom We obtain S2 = 8.4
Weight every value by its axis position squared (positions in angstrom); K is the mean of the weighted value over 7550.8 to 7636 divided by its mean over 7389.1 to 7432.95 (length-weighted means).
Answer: 1.06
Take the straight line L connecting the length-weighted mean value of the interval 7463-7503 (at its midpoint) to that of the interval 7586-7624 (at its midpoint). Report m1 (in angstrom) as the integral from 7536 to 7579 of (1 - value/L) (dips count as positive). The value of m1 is -1.2 angstrom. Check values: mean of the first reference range 8.4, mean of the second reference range 8.16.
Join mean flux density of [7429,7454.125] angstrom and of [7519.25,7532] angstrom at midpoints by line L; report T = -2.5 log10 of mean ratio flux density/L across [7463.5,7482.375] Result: -0.024 mag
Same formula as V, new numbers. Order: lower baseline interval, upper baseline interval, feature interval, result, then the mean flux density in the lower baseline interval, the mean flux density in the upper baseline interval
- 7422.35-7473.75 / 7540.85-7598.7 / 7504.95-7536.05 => -0.19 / 8.29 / 8.41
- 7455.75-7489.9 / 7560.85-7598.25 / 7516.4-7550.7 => -0.45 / 8.31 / 8.35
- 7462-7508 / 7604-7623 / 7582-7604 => -0.08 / 8.42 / 8.15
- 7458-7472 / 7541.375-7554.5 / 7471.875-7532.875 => 0.91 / 8.5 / 8.51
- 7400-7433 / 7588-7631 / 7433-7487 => -1.07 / 8.18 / 8.17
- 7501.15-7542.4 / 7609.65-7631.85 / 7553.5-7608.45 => -1.41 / 8.42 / 8.03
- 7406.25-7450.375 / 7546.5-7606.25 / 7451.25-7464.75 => 0.08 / 8.22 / 8.39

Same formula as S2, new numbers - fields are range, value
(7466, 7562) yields 8.43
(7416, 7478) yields 8.29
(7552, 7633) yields 8.29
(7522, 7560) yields 8.42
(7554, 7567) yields 8.59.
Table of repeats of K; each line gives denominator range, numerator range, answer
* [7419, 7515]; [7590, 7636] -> 1.02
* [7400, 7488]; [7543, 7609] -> 1.05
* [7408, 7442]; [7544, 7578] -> 1.08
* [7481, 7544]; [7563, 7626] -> 1.01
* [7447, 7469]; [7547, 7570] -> 1.05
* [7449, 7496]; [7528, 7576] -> 1.04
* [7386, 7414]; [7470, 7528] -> 1.04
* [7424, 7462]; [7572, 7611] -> 1.05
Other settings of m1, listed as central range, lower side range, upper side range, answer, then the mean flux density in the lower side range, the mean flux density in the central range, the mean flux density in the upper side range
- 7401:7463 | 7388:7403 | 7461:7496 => 0.8 angstrom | 8.34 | 8.23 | 8.33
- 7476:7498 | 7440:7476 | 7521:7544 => 0.2 angstrom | 8.32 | 8.27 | 8.36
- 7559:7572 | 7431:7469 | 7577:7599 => -0.6 angstrom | 8.36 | 8.61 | 8.21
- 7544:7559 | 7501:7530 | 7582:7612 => -0.2 angstrom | 8.45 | 8.48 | 8.3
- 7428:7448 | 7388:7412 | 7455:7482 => 0.2 angstrom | 8.32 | 8.3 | 8.4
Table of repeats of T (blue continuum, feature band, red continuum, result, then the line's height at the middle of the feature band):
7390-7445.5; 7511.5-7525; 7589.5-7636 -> -0.024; 8.21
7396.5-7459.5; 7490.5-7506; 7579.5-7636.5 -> -0.050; 8.2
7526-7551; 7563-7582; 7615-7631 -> -0.023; 8.29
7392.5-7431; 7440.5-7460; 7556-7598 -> 0.003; 8.23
